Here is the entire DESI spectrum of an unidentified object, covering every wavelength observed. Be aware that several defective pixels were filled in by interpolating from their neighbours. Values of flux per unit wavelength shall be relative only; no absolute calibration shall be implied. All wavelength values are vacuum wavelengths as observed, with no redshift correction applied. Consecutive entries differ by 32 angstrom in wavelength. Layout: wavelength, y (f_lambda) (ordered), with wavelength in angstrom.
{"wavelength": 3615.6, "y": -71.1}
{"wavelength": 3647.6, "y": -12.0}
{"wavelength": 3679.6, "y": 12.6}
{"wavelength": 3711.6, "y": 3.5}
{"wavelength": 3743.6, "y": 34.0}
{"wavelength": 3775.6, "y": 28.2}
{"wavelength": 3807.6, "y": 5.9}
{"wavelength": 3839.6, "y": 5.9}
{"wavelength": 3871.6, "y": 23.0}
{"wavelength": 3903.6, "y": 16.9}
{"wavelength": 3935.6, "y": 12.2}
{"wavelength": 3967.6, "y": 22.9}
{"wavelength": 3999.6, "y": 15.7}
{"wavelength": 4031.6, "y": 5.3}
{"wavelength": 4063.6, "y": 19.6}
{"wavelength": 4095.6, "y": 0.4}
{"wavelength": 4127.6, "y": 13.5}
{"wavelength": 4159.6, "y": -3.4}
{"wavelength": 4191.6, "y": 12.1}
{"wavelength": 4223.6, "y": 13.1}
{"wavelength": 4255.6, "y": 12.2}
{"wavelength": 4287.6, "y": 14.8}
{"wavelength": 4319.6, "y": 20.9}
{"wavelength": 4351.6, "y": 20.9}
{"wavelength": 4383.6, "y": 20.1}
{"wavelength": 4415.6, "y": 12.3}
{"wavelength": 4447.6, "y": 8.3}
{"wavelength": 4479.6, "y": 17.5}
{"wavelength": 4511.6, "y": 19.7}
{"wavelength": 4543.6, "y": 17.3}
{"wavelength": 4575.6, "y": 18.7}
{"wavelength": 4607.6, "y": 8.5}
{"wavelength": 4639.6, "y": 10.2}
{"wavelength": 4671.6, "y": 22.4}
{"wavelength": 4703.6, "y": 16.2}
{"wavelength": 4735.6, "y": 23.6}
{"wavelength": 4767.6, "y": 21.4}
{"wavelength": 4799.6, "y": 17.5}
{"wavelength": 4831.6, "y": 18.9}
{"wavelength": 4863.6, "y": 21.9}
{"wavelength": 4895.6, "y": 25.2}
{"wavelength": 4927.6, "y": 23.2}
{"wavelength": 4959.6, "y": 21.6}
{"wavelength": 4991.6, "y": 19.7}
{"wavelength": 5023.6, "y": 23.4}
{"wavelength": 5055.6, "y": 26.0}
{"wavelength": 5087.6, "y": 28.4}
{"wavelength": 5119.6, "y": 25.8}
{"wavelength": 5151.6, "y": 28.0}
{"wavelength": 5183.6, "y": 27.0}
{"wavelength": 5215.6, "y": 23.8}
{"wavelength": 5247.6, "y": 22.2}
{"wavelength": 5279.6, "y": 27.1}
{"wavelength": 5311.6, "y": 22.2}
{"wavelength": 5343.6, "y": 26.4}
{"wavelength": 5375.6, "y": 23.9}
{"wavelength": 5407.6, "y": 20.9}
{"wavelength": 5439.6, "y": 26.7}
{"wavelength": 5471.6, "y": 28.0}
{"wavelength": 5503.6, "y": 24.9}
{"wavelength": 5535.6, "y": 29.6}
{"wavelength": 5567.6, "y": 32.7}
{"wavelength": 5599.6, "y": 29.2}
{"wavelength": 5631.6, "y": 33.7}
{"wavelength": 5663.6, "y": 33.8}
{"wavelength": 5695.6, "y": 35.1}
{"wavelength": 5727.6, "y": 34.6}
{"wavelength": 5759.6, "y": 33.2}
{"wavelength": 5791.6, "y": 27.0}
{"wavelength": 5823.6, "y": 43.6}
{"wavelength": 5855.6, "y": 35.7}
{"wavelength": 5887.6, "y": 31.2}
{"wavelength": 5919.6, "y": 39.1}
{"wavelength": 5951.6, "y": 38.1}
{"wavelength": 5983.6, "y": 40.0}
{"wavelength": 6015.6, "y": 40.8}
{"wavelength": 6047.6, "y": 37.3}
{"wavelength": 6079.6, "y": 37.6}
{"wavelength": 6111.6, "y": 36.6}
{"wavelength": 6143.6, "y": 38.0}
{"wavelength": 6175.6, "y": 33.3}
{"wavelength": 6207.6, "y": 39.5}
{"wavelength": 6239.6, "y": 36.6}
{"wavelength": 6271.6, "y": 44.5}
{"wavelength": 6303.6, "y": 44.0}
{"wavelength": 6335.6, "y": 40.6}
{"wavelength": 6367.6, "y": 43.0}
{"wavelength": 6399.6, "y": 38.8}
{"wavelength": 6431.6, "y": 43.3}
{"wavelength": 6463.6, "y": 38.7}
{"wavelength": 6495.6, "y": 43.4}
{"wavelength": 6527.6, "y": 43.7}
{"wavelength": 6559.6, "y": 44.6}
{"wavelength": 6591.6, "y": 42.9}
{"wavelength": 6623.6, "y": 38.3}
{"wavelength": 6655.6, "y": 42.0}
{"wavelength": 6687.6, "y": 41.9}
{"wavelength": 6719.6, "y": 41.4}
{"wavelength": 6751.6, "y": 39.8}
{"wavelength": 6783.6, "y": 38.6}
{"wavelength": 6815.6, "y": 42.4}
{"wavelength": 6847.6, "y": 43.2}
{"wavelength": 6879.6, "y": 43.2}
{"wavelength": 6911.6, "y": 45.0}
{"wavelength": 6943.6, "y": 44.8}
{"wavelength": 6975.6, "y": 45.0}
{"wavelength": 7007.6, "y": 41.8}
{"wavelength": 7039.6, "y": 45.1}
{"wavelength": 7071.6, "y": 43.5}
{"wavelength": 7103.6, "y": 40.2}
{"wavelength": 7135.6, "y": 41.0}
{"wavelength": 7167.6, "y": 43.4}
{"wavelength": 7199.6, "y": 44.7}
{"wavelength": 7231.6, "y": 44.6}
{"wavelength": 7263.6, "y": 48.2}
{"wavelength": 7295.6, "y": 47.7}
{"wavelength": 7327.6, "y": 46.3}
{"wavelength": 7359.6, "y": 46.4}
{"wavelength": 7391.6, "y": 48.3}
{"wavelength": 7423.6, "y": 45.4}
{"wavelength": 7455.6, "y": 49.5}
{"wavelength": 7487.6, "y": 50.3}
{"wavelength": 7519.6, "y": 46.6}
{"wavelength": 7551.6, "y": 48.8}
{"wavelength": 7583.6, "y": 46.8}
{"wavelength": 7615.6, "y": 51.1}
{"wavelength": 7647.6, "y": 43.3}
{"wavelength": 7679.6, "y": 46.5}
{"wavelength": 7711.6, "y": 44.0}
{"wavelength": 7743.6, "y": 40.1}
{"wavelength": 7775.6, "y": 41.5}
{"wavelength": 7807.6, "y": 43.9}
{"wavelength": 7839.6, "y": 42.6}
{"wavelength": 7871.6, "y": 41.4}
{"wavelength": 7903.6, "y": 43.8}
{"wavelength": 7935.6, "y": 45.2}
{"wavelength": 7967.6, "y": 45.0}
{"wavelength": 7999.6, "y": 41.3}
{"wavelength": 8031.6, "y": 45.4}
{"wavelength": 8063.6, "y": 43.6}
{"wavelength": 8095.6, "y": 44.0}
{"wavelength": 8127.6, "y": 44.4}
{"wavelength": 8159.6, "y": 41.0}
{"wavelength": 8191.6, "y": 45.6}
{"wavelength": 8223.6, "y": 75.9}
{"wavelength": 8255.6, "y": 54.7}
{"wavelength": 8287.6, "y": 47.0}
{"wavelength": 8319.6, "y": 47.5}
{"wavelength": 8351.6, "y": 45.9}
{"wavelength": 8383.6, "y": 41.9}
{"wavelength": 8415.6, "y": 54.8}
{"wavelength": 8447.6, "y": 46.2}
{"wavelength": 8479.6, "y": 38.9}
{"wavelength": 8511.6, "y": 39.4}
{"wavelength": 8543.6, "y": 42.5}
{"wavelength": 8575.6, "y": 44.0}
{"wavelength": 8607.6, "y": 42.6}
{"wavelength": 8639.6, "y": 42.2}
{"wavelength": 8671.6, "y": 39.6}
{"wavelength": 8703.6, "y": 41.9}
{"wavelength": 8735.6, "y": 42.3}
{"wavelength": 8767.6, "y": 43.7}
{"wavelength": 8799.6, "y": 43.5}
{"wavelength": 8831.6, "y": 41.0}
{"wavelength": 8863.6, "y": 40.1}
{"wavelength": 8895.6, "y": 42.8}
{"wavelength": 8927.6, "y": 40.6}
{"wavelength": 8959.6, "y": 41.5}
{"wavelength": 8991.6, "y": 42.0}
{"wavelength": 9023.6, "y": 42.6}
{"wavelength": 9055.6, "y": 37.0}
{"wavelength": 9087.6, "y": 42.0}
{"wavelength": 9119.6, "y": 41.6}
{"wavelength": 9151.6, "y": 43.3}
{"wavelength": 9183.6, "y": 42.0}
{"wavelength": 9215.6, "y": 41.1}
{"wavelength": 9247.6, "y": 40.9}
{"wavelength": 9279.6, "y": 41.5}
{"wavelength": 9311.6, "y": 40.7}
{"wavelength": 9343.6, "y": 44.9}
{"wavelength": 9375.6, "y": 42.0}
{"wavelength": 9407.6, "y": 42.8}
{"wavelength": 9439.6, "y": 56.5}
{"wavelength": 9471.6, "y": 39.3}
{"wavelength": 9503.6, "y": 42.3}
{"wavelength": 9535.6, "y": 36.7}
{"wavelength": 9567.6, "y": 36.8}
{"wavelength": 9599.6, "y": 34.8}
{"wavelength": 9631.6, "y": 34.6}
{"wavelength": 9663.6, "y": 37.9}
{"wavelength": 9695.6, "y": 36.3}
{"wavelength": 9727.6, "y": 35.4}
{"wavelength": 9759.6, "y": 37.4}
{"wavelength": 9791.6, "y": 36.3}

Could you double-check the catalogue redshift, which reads 0.25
